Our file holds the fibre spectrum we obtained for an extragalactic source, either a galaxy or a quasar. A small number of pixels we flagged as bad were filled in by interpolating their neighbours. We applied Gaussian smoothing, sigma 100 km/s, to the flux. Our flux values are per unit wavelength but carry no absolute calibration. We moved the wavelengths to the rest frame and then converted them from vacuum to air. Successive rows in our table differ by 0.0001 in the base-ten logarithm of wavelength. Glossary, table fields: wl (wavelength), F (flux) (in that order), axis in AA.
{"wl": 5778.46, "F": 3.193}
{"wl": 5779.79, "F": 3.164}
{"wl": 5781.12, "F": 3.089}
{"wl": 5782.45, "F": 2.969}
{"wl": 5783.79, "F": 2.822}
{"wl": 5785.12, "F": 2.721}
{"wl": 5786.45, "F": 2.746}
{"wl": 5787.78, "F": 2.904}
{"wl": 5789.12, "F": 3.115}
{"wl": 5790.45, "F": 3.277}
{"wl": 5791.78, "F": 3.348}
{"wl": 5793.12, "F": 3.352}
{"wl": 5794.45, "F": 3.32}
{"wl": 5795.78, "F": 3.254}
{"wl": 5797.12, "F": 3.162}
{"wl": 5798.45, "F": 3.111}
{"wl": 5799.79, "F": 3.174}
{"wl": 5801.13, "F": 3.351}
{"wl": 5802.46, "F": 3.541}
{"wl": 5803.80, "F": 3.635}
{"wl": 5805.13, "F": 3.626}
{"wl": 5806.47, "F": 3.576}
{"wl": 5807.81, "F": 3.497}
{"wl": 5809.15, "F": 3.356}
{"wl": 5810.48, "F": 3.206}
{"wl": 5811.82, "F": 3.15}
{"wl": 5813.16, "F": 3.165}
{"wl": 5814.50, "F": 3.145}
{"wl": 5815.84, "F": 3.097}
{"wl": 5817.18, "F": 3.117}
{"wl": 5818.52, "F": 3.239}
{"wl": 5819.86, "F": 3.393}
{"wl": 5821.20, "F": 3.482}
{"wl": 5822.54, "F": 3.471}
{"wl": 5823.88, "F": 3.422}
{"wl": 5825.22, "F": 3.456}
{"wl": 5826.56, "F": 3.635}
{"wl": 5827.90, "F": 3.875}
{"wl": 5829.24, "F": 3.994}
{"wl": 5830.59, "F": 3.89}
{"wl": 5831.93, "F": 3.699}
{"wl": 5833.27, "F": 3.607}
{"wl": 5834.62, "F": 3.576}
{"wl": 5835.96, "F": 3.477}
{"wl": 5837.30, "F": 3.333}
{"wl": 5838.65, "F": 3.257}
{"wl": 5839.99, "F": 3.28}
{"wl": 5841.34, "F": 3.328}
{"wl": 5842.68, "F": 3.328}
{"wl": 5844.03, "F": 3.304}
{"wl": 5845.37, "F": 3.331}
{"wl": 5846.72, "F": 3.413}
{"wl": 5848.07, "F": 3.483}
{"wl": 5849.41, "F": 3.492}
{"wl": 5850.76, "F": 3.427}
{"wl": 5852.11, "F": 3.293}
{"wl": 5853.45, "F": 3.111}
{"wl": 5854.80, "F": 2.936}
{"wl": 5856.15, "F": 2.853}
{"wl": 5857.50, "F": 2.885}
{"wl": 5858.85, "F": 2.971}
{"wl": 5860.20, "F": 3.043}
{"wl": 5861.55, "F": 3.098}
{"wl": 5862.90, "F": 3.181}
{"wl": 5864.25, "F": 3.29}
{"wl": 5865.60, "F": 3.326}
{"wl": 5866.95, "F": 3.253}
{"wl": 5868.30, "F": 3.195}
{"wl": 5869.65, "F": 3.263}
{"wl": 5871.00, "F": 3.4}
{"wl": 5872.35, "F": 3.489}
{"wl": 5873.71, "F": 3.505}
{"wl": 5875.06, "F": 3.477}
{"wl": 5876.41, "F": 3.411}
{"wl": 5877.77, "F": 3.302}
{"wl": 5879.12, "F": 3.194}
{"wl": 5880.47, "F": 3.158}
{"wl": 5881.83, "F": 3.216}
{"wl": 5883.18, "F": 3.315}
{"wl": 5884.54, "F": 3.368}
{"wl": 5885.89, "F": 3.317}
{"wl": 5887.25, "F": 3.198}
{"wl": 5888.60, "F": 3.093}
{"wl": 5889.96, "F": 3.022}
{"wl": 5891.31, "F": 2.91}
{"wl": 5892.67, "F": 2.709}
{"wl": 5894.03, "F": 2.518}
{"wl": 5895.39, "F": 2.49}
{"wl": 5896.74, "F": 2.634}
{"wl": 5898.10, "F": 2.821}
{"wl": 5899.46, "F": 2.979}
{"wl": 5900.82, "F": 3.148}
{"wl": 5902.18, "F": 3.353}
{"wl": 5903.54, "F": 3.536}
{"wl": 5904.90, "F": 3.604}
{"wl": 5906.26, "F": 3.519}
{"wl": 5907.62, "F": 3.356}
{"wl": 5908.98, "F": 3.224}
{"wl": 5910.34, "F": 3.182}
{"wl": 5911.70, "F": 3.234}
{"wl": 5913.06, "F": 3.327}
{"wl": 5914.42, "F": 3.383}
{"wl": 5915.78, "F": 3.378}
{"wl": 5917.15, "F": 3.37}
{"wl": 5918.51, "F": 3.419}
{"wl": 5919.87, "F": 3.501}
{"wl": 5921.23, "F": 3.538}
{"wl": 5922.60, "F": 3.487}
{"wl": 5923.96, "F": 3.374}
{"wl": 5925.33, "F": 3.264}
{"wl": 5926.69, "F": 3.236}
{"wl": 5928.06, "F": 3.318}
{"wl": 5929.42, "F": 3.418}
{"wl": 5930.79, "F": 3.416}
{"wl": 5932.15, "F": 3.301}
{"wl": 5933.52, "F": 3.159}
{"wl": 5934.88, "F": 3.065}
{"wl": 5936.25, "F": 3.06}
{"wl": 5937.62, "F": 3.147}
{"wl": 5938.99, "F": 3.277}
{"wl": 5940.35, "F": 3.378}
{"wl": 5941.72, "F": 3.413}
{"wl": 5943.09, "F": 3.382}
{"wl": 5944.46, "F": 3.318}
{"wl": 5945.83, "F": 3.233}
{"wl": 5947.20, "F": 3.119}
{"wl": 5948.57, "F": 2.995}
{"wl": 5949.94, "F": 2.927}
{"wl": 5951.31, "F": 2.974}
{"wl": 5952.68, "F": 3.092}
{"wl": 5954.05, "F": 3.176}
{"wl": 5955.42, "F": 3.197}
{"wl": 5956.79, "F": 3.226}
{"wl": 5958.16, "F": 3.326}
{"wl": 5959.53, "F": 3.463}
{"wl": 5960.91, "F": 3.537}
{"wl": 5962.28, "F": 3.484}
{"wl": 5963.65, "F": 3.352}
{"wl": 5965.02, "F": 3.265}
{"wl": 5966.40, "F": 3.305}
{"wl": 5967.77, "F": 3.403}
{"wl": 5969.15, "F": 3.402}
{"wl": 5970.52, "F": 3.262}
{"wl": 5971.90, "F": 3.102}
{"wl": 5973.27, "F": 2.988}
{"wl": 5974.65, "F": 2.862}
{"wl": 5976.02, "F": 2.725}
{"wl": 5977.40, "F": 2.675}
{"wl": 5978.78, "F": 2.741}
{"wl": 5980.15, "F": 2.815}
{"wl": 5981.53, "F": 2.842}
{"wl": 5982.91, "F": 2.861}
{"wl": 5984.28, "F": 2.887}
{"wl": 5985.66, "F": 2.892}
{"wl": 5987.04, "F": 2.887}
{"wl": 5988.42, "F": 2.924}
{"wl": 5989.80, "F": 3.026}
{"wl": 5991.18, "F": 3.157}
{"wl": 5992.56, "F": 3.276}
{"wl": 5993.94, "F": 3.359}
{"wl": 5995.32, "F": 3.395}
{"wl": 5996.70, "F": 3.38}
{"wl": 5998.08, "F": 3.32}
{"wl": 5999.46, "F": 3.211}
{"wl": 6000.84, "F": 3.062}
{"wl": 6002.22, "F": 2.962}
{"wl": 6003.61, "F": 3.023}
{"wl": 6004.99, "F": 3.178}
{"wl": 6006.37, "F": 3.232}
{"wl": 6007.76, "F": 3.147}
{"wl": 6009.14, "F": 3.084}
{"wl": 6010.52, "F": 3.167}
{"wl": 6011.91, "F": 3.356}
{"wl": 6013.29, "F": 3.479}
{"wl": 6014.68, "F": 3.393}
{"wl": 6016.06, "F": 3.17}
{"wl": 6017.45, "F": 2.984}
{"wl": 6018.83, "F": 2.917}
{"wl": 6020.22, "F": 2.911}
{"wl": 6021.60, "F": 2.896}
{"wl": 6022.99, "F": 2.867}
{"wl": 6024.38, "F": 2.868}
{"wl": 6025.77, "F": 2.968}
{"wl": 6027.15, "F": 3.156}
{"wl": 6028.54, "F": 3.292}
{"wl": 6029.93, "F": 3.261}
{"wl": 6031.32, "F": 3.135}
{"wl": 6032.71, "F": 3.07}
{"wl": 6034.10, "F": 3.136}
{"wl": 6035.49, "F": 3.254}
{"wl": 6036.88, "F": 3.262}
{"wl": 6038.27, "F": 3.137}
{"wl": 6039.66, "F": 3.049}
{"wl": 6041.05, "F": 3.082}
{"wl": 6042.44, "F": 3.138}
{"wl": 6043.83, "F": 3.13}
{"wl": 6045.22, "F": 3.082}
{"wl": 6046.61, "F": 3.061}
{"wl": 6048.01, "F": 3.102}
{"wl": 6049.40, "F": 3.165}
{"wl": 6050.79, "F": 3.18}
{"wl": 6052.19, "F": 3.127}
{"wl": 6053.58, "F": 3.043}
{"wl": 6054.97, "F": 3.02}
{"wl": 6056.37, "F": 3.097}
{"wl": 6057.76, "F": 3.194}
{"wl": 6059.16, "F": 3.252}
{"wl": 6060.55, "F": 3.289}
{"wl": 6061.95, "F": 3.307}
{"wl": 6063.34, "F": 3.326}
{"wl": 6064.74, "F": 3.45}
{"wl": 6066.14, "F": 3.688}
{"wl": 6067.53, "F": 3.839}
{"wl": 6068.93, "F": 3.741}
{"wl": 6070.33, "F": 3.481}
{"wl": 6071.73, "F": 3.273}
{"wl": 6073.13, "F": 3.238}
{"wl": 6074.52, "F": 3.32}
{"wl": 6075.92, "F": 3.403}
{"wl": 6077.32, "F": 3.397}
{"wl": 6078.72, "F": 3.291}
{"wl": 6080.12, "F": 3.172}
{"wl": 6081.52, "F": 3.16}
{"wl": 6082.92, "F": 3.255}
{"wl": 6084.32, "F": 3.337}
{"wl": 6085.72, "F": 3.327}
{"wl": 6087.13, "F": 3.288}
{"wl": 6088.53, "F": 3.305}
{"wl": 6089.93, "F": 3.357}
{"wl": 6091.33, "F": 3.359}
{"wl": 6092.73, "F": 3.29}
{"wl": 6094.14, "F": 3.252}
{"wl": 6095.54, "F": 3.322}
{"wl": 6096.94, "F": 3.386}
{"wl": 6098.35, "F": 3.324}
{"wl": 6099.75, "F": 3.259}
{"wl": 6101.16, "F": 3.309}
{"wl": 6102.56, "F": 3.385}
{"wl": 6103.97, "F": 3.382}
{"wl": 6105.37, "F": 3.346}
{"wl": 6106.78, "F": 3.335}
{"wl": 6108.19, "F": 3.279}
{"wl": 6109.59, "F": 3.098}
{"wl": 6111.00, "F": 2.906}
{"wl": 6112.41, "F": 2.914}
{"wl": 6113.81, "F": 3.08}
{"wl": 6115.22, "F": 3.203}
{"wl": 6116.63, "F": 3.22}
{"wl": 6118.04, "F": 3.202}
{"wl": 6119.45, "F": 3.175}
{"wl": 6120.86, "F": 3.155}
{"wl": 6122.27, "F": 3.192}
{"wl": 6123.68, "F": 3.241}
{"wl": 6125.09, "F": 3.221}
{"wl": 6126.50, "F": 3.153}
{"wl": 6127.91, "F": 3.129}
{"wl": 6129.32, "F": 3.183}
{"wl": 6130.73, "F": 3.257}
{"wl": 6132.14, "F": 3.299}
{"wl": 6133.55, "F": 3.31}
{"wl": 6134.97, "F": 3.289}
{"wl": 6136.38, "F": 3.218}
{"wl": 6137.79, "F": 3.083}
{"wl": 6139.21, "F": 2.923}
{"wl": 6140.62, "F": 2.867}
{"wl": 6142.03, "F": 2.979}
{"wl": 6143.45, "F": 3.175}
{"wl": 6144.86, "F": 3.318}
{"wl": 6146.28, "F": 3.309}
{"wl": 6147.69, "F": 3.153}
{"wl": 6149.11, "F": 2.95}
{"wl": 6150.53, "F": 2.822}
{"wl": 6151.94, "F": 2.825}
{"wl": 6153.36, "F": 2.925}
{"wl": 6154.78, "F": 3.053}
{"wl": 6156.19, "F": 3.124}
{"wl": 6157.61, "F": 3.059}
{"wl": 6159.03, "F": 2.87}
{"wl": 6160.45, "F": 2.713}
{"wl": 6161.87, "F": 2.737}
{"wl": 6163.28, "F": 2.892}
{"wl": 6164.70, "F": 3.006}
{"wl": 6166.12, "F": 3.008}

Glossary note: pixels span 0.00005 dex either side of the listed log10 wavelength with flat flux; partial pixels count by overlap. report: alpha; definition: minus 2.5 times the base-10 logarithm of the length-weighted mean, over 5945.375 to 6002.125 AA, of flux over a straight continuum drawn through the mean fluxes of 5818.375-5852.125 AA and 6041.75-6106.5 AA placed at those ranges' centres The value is 0.08 mag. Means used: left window 3.49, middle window 3.12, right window 3.29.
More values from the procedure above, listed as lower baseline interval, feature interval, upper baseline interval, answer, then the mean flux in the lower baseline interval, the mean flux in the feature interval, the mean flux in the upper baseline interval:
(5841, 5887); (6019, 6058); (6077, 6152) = 0.04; 3.26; 3.09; 3.21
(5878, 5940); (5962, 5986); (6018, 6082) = 0.06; 3.21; 3.04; 3.2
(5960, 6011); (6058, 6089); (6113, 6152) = -0.08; 3.11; 3.37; 3.15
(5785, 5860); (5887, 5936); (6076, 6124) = 0.03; 3.33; 3.21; 3.25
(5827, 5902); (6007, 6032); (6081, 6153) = 0.03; 3.25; 3.11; 3.2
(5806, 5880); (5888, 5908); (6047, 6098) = 0.10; 3.34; 3.04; 3.3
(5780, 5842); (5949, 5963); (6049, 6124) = 0.02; 3.33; 3.24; 3.28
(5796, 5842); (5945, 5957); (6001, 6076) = 0.06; 3.42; 3.1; 3.19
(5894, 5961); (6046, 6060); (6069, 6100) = 0.06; 3.24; 3.13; 3.32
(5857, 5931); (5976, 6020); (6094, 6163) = 0.04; 3.23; 3.08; 3.14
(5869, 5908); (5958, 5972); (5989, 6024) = -0.07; 3.18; 3.37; 3.15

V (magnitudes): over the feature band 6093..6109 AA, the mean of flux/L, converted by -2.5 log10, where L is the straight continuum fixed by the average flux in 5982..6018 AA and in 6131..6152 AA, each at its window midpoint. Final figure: -0.07 mag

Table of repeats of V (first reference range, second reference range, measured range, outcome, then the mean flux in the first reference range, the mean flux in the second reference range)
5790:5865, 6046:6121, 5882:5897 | 0.12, 3.34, 3.27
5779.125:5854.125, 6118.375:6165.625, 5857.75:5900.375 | 0.05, 3.33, 3.08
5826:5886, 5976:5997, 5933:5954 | -0.02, 3.35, 2.99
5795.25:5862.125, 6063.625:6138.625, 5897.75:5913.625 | 0.02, 3.35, 3.28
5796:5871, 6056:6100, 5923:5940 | 0.03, 3.34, 3.35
